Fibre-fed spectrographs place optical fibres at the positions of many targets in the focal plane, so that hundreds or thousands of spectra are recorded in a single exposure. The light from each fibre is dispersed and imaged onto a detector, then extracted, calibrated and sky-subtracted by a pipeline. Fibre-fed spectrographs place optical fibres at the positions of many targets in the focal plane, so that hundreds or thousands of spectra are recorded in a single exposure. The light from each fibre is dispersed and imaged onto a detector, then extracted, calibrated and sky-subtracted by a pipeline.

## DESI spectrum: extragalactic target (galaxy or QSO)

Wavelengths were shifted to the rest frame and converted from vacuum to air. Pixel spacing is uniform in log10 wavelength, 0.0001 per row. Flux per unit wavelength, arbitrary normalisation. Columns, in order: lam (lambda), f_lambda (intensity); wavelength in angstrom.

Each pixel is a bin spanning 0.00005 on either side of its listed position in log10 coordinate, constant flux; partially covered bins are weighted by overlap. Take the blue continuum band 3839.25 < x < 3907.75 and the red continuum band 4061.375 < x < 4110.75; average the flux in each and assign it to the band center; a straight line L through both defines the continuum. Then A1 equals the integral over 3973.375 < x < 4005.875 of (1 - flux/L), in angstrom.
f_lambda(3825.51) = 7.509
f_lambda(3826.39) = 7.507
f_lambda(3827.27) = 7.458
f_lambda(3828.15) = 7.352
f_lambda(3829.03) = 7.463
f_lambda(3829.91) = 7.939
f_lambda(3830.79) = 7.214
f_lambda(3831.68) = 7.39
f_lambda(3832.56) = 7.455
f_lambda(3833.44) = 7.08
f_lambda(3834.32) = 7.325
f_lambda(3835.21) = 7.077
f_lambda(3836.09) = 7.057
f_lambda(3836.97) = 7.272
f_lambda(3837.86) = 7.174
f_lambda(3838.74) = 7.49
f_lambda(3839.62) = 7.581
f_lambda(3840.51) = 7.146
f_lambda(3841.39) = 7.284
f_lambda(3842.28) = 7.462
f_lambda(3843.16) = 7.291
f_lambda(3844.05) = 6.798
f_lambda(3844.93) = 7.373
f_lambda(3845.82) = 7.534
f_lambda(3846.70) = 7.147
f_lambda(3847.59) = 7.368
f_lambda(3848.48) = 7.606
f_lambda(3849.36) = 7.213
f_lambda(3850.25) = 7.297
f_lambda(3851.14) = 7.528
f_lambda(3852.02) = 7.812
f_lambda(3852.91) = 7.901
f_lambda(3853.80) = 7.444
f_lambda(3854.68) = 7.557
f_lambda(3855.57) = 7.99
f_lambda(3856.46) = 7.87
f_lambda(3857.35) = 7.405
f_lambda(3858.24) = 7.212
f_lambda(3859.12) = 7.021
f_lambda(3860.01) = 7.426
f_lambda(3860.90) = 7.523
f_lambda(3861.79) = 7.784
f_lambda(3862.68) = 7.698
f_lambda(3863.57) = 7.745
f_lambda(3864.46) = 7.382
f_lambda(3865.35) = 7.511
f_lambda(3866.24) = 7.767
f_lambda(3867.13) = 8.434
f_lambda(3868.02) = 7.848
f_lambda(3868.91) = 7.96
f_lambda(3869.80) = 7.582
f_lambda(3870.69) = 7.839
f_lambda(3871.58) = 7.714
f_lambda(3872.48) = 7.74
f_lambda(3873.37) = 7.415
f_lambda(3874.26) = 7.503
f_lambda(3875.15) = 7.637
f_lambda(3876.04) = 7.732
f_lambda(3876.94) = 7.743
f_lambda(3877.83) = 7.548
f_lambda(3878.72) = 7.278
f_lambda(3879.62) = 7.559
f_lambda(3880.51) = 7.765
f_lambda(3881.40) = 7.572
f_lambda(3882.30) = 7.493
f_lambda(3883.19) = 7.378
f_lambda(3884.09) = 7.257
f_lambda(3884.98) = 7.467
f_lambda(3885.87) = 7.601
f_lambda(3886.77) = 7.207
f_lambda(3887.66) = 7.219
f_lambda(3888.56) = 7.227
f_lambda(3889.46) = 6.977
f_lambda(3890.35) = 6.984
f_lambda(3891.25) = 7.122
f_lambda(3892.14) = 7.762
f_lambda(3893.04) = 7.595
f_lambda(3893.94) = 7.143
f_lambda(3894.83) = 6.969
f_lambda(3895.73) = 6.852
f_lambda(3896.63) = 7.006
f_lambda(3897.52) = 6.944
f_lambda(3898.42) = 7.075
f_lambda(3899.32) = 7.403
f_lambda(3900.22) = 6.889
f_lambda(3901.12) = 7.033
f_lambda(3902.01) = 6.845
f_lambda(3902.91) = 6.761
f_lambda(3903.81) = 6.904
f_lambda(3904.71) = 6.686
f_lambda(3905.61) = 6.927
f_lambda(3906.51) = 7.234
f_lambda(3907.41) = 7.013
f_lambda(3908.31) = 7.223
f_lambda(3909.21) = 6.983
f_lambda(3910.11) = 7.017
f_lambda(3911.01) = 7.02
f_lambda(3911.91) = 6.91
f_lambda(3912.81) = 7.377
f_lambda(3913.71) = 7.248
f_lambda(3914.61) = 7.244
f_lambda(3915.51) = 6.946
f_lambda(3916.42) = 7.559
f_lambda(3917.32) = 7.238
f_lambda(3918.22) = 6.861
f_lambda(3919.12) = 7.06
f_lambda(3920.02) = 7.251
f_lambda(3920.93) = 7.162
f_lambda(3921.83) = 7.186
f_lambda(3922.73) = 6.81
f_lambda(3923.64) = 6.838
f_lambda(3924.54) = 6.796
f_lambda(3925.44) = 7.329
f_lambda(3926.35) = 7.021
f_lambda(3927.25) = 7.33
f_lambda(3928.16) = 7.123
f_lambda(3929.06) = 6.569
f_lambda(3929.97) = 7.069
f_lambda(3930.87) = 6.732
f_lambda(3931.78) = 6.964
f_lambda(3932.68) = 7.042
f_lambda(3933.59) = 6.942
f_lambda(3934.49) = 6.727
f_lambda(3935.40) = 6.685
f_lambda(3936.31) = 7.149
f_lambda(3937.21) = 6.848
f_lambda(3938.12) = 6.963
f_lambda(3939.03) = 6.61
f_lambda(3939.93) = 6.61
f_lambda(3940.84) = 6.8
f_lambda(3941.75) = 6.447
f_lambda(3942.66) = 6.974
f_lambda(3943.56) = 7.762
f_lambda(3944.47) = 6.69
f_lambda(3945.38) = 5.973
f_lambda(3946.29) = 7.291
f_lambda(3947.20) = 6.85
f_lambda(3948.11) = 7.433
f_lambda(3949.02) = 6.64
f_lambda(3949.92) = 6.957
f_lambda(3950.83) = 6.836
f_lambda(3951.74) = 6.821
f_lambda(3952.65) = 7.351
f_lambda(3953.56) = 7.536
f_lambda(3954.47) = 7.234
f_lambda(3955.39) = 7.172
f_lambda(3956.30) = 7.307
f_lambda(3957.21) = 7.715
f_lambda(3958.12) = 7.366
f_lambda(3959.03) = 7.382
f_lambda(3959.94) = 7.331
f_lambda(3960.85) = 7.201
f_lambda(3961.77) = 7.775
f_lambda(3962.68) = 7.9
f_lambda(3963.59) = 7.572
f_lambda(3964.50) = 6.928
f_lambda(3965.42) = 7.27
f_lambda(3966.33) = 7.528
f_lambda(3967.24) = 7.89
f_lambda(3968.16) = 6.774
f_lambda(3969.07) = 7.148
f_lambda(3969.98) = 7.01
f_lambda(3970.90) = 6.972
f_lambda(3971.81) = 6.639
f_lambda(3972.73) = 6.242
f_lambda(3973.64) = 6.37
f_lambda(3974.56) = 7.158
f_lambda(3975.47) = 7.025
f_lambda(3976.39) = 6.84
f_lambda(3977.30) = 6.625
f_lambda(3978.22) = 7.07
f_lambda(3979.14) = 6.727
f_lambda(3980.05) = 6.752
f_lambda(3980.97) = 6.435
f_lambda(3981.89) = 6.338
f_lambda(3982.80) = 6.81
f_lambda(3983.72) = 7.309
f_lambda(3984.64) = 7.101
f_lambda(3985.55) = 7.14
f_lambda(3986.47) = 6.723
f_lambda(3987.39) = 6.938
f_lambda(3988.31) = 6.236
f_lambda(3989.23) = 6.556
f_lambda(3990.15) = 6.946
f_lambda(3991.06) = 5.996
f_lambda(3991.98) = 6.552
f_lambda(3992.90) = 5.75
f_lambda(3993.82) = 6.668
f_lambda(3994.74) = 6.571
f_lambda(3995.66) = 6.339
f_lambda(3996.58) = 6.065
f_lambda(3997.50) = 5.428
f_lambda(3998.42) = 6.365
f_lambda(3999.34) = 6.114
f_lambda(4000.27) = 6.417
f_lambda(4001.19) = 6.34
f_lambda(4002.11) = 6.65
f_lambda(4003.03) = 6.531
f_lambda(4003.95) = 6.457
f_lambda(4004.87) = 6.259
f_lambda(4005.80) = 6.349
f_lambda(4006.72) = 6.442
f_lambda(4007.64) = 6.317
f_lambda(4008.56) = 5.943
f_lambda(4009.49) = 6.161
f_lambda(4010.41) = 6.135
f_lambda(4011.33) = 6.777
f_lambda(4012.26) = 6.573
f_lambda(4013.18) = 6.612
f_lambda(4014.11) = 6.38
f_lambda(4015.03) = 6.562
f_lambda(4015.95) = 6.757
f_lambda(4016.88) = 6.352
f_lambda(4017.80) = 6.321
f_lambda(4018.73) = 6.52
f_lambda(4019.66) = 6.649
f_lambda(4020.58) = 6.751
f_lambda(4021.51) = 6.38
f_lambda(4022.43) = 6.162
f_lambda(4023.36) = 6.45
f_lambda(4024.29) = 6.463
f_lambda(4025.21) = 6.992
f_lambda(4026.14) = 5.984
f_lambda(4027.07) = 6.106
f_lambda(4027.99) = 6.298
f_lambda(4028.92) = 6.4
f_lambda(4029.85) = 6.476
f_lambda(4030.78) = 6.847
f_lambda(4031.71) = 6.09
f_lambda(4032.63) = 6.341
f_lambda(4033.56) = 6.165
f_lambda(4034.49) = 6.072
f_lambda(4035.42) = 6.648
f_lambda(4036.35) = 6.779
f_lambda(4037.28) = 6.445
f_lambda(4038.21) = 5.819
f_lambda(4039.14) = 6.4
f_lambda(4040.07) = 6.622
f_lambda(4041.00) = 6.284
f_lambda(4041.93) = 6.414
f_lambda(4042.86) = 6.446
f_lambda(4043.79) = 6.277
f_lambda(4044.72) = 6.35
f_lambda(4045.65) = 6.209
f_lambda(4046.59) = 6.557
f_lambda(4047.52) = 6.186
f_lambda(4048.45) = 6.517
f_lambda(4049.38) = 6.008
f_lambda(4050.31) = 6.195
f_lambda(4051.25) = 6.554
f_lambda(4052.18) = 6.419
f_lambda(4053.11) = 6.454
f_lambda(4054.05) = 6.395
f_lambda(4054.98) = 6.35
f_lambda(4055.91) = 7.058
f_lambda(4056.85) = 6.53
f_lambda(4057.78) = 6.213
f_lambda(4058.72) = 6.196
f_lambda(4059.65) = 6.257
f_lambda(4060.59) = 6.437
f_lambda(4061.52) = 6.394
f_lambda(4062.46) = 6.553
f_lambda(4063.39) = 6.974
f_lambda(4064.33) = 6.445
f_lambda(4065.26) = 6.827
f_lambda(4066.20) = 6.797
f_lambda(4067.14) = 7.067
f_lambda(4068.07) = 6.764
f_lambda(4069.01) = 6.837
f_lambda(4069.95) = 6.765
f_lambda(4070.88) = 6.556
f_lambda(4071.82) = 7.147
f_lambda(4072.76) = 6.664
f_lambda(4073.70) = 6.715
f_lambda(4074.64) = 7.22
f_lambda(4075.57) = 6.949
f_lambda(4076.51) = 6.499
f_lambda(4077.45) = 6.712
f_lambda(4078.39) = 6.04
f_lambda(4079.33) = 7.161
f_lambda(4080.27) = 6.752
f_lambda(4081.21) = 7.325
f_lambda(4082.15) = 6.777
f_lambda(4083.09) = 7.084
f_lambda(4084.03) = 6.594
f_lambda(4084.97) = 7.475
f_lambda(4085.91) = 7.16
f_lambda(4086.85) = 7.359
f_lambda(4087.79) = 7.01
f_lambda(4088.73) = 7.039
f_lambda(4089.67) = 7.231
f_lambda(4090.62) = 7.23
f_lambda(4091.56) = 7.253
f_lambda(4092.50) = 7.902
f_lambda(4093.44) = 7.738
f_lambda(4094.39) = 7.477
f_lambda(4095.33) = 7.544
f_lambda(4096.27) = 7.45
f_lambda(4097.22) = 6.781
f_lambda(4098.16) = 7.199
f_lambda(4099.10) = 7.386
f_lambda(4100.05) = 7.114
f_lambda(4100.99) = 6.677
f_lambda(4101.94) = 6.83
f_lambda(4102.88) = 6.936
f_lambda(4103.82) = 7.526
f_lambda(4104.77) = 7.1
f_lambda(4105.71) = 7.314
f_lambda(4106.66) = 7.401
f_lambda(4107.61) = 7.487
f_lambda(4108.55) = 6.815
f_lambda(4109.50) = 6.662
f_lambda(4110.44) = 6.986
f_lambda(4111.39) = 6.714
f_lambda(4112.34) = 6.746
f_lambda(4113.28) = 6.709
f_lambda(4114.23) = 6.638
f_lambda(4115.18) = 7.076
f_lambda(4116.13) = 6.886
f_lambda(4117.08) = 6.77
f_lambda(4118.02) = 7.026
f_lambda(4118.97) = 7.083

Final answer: 2.9 angstrom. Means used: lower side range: 7.4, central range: 6.56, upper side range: 7.02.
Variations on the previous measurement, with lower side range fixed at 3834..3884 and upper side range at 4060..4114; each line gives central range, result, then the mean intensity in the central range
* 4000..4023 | 2.3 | 6.43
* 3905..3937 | 1.4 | 7.04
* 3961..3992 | 1.3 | 6.93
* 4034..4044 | 1.0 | 6.38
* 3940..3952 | 0.7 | 6.88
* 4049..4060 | 1.0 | 6.39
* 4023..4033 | 1.0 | 6.41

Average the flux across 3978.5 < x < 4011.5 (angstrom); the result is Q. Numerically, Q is 6.46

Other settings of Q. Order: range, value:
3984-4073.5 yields 6.46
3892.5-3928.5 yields 7.07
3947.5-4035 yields 6.7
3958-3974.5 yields 7.18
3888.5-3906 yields 7.05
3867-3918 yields 7.3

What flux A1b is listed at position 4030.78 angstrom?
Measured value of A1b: 6.847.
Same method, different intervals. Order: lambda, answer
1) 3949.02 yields 6.64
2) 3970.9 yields 6.972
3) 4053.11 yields 6.454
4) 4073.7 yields 6.715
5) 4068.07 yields 6.764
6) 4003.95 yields 6.457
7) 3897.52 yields 6.944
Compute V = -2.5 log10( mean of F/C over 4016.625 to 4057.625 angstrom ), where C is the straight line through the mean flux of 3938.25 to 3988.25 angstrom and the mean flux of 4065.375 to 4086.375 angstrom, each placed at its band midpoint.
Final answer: 0.08 mag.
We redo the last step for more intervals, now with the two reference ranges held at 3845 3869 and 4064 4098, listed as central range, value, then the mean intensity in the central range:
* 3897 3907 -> 0.07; 6.97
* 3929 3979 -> 0.05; 7.03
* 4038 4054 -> 0.12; 6.35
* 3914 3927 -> 0.05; 7.1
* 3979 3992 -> 0.08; 6.71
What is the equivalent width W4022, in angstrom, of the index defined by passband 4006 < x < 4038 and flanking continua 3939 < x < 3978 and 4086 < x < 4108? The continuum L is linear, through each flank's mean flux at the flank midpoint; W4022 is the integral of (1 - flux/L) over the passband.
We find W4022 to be 3.3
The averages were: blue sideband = 7.07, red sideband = 7.26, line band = 6.42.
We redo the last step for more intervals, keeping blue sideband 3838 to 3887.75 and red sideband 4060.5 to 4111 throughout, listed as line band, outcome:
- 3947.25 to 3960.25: 0.2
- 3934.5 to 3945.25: 0.8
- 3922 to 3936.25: 0.8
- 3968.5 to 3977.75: 0.6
